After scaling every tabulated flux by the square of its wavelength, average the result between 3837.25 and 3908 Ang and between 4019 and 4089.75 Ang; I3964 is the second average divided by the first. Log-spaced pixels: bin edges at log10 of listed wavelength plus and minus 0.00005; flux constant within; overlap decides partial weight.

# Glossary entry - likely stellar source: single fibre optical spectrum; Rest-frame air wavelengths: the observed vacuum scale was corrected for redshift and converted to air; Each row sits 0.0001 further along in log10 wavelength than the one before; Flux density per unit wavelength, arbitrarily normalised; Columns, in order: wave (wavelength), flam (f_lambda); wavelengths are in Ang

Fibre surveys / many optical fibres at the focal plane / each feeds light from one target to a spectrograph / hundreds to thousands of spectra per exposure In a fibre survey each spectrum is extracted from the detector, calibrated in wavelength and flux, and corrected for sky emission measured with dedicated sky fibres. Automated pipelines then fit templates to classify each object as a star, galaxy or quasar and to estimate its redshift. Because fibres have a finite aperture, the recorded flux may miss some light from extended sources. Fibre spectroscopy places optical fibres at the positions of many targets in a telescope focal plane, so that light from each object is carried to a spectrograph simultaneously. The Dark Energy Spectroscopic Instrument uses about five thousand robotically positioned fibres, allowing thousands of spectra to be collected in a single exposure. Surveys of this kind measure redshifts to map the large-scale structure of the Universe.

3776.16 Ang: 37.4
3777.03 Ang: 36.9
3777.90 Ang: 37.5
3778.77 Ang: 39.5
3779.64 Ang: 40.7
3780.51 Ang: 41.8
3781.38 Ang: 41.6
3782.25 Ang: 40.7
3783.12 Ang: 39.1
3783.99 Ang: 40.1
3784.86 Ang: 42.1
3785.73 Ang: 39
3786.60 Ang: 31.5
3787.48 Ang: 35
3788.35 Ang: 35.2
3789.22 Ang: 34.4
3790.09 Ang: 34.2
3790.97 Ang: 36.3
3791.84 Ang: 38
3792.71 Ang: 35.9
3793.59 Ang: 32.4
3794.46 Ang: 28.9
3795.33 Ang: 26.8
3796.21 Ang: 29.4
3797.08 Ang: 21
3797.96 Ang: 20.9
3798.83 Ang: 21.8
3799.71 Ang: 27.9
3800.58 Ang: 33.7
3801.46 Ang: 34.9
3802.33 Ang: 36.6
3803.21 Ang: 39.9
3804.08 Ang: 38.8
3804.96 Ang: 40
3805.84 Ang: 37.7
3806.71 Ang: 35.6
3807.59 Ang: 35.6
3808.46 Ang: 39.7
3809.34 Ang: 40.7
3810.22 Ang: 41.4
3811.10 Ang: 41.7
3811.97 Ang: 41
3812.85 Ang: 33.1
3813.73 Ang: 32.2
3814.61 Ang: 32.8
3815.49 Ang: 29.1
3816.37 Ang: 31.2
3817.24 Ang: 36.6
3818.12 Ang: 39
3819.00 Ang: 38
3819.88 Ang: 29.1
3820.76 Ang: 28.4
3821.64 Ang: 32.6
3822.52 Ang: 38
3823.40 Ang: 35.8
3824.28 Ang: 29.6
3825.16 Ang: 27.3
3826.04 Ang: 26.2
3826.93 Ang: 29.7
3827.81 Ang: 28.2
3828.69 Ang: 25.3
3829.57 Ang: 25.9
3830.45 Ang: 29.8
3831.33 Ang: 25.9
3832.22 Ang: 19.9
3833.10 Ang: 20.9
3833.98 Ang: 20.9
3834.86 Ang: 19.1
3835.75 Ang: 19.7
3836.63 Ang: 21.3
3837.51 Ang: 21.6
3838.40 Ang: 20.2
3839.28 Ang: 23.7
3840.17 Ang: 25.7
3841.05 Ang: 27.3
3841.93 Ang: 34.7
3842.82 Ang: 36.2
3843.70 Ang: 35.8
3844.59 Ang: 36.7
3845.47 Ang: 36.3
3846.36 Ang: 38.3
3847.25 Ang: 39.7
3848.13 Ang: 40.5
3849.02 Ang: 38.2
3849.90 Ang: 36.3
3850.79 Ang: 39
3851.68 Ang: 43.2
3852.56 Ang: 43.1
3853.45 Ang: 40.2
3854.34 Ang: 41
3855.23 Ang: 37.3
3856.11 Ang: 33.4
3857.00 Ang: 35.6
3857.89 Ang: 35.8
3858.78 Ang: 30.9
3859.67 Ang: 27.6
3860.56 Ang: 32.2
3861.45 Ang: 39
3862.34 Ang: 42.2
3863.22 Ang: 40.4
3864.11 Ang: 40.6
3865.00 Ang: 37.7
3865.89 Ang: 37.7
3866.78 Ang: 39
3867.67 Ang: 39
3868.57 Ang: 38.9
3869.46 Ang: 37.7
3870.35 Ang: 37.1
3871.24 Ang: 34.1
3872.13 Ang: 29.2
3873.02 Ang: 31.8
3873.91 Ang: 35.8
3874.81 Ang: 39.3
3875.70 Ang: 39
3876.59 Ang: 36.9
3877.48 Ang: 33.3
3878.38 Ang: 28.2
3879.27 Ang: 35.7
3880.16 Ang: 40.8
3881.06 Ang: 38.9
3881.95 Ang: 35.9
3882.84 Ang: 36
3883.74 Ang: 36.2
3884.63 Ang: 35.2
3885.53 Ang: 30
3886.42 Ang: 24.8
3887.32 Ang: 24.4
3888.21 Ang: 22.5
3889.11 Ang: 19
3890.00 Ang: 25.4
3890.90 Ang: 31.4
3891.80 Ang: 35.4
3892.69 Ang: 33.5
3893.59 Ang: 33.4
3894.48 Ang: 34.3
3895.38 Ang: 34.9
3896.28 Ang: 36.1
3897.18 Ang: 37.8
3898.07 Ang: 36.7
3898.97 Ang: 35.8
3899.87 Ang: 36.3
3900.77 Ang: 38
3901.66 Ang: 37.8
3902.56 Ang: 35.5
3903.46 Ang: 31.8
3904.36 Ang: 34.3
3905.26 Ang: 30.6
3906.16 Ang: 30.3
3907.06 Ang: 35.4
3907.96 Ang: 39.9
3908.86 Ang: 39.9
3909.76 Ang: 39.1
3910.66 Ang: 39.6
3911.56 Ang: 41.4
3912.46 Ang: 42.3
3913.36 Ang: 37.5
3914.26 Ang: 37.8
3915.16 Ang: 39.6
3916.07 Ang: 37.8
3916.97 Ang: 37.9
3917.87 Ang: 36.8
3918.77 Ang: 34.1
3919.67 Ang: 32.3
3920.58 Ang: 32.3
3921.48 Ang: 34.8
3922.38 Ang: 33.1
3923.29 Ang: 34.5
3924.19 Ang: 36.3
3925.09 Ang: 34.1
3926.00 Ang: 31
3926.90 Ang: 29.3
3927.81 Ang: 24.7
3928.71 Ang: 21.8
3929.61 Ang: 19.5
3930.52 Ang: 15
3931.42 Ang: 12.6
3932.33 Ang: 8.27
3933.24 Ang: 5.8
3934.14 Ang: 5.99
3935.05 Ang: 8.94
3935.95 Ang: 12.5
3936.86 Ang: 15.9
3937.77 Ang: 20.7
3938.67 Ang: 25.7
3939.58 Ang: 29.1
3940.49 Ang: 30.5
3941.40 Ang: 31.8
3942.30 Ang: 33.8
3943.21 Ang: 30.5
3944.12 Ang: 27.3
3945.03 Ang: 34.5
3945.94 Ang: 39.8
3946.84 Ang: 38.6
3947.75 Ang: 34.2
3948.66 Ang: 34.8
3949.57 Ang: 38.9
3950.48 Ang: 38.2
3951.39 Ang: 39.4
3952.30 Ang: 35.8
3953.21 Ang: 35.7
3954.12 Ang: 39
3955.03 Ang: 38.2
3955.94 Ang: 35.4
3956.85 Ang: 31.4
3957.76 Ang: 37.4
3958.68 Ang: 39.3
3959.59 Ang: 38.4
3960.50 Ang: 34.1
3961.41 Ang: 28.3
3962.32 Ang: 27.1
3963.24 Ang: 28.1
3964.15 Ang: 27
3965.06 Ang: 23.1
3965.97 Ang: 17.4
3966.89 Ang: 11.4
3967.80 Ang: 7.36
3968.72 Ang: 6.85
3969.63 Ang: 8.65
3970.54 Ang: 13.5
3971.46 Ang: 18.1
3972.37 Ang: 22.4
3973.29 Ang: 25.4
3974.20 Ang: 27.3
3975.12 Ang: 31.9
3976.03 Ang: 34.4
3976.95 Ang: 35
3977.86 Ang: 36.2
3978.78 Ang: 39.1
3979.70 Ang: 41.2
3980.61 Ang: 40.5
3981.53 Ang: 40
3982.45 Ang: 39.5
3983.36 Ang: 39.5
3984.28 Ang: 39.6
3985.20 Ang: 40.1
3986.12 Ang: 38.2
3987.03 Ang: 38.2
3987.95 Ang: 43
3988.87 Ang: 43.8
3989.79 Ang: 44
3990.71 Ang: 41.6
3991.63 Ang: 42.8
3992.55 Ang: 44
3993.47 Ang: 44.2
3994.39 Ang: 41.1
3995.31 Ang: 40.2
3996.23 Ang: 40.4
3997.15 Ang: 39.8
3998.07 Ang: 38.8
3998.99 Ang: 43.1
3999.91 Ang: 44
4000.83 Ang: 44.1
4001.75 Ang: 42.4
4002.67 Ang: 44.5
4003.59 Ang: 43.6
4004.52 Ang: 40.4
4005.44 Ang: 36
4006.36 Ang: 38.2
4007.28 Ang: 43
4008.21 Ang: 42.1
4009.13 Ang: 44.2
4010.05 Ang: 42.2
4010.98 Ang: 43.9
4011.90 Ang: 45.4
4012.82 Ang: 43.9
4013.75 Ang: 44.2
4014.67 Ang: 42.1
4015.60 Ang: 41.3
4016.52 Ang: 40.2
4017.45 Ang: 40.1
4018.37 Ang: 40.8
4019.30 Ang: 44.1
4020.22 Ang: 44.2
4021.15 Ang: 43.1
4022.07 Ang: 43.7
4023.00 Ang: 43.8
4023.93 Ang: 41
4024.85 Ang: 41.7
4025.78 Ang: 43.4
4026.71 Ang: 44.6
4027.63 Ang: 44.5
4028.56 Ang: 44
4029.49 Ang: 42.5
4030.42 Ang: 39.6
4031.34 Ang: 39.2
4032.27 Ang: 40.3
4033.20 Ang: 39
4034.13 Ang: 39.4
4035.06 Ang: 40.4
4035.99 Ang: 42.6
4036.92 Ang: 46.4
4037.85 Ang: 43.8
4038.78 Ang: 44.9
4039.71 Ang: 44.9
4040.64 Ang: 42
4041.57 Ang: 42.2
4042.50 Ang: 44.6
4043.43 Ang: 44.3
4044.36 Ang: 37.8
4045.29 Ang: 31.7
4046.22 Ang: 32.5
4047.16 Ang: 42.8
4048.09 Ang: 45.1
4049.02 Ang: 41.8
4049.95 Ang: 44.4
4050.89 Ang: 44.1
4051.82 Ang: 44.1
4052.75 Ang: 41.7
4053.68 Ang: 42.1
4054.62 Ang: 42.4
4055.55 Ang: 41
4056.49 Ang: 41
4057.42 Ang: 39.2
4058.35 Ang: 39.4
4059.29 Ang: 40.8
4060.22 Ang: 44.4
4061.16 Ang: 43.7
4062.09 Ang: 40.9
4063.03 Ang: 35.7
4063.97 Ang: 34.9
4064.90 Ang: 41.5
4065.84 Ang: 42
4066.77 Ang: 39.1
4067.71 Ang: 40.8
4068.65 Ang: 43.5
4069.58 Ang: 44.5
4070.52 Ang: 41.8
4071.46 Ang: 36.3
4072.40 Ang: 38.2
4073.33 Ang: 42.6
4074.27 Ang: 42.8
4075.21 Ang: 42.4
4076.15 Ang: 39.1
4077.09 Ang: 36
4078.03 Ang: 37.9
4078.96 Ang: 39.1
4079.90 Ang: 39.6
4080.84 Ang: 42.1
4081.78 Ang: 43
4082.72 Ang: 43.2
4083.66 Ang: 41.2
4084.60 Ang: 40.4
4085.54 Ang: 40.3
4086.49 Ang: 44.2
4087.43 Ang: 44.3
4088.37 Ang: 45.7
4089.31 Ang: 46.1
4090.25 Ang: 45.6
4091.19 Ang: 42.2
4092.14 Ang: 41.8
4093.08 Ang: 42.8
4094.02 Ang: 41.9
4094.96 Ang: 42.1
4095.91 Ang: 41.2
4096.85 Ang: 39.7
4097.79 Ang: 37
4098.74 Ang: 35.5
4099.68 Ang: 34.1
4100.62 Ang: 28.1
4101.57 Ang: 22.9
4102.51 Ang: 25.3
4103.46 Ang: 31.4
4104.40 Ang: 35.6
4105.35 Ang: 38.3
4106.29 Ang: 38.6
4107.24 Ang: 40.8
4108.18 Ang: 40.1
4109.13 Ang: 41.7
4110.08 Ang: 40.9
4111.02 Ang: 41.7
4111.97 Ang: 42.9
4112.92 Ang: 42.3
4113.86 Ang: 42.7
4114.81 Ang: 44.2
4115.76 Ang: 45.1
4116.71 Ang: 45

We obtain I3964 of 1.32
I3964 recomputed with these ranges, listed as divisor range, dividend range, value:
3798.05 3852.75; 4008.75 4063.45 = 1.45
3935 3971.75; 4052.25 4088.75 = 1.54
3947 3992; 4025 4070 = 1.33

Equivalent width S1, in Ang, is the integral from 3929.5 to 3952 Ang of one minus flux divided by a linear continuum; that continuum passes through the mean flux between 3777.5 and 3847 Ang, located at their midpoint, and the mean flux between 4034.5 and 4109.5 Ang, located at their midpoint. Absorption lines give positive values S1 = 6.8 Ang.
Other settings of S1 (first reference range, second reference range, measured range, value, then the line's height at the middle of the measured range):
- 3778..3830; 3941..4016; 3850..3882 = -2.0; 34.8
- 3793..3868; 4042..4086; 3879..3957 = 9.0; 35.9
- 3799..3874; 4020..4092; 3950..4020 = 5.3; 39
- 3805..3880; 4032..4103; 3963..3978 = 6.4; 37.6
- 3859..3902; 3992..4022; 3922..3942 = 8.2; 37.7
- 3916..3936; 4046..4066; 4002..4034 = -5.0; 36.5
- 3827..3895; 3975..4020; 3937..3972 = 8.5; 38.5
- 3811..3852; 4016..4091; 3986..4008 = -1.6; 38.9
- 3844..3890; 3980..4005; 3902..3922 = 0.7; 37.7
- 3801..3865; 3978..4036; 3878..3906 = 2.4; 36.2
